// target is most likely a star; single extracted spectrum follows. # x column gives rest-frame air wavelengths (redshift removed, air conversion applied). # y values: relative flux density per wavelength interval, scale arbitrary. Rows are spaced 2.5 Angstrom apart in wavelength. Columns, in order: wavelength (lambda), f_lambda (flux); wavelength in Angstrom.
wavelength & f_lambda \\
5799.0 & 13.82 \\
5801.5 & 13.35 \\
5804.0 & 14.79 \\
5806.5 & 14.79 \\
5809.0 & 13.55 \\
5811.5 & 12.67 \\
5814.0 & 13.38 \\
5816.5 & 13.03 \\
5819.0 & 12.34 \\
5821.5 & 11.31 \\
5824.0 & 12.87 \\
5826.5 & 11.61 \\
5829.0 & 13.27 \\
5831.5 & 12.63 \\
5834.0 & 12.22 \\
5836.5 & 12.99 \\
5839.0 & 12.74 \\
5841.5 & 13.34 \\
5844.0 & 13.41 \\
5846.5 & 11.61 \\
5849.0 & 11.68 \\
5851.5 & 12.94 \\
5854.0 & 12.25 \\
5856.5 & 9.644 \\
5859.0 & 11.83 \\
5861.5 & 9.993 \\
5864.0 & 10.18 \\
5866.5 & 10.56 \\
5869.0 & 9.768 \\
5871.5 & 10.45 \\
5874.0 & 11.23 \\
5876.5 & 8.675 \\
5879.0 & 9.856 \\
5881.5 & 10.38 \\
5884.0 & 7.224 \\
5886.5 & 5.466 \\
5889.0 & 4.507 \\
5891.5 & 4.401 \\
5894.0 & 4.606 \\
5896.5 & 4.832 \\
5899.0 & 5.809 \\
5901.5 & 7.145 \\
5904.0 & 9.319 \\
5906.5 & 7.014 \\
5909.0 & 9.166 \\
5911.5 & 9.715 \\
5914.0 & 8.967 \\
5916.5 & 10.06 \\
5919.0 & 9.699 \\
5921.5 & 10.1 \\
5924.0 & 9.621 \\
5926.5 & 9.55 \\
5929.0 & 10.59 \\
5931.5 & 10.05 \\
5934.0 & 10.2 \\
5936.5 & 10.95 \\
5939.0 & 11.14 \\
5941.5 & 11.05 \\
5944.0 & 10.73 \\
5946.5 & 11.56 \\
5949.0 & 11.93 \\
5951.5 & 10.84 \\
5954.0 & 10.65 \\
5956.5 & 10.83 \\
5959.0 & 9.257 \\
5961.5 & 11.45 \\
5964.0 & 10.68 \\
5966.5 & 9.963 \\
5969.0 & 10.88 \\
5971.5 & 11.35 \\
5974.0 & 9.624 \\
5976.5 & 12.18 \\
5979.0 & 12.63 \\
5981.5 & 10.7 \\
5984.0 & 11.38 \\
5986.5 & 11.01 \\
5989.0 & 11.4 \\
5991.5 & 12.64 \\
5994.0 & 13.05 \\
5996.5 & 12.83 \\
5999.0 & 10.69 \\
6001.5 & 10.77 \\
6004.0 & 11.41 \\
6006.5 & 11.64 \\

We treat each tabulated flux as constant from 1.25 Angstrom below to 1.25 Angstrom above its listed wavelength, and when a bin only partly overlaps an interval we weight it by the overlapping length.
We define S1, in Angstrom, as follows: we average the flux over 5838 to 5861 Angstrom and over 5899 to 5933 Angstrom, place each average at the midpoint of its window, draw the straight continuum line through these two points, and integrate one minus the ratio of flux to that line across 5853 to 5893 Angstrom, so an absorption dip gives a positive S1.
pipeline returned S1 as 7.3 Angstrom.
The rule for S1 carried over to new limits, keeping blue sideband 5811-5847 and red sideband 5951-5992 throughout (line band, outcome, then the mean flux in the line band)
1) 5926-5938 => 1.2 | 10.3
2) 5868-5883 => 2.6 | 10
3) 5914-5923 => 1.4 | 9.81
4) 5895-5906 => 4.7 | 6.74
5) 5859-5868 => 1.3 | 10.5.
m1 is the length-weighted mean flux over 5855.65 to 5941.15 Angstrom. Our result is 8.92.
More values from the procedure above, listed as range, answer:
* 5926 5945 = 10.6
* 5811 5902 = 10.4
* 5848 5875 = 10.9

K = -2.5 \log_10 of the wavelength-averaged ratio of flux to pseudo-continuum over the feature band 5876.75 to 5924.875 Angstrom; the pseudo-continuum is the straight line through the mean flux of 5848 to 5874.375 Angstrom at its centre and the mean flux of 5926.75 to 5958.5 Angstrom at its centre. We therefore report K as 0.36 mag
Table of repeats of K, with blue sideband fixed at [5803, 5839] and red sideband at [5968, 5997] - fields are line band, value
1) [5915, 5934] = 0.211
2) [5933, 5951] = 0.081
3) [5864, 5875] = 0.198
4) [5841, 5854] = 0.018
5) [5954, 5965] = 0.121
